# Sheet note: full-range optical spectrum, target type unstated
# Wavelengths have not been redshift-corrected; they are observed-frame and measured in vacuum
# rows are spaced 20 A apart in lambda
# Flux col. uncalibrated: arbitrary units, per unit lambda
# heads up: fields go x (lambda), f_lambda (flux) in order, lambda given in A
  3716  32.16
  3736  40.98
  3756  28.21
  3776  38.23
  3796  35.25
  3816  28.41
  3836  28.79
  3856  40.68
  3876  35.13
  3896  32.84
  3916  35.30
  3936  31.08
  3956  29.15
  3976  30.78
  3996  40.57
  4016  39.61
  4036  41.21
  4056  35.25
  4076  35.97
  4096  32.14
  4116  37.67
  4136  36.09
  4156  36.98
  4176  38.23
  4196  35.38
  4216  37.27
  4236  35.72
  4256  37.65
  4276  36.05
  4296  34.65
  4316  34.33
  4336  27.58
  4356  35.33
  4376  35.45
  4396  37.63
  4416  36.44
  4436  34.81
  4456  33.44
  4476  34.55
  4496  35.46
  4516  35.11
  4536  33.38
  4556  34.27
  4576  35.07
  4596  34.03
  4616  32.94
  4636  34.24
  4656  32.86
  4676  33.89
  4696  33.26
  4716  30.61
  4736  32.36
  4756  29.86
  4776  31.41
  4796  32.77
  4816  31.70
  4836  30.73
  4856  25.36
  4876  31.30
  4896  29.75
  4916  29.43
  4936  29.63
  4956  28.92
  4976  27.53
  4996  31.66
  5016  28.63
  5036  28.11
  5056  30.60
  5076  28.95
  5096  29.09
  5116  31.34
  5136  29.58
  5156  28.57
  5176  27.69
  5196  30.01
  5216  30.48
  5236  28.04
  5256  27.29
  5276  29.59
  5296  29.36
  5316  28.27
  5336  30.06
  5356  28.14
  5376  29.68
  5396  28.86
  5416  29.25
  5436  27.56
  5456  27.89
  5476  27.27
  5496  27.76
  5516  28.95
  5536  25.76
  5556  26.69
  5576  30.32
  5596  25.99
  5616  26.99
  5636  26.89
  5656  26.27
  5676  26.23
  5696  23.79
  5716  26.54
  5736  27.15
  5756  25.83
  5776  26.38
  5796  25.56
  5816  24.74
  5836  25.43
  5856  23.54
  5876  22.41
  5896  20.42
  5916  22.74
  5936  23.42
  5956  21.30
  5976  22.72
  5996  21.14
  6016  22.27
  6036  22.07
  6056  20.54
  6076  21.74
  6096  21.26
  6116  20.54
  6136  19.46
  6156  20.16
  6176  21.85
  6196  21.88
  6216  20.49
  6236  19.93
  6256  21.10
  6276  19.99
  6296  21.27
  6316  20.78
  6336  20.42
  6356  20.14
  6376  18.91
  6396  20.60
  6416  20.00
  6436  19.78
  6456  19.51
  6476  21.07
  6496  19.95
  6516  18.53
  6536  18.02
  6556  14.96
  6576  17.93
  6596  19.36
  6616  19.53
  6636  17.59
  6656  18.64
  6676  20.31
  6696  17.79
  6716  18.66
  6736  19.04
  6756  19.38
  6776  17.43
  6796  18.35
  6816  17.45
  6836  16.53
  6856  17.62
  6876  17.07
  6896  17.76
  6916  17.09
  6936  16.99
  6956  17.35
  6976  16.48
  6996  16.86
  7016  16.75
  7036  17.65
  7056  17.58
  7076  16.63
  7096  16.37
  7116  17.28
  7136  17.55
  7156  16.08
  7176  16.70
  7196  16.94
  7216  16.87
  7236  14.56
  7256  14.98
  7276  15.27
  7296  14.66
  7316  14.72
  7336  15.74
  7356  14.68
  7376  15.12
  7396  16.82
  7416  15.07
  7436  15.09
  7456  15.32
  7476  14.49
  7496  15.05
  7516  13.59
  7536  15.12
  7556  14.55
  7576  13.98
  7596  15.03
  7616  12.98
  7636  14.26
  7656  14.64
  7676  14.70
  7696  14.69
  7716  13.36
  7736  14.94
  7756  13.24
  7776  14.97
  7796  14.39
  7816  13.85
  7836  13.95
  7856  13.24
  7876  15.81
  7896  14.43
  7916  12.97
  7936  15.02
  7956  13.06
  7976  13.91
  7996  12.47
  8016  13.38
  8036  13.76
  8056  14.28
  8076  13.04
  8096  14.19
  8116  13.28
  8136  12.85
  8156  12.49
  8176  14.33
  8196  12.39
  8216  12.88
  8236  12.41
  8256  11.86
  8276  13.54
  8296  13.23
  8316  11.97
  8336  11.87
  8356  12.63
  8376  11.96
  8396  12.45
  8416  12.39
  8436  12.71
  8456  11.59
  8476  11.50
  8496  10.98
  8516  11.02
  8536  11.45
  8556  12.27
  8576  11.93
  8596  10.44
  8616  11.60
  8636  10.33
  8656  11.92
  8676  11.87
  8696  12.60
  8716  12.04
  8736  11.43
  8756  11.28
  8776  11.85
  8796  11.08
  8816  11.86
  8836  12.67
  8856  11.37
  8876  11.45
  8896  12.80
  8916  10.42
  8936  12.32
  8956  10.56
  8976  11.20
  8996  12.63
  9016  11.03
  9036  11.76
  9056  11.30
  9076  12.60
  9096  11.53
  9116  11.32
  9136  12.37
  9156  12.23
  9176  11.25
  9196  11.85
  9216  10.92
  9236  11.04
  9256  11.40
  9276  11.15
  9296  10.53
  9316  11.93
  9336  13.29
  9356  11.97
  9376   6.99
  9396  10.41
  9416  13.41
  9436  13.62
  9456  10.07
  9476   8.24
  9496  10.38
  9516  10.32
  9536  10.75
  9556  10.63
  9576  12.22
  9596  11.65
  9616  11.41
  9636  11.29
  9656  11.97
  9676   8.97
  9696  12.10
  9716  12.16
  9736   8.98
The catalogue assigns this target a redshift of -0.001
